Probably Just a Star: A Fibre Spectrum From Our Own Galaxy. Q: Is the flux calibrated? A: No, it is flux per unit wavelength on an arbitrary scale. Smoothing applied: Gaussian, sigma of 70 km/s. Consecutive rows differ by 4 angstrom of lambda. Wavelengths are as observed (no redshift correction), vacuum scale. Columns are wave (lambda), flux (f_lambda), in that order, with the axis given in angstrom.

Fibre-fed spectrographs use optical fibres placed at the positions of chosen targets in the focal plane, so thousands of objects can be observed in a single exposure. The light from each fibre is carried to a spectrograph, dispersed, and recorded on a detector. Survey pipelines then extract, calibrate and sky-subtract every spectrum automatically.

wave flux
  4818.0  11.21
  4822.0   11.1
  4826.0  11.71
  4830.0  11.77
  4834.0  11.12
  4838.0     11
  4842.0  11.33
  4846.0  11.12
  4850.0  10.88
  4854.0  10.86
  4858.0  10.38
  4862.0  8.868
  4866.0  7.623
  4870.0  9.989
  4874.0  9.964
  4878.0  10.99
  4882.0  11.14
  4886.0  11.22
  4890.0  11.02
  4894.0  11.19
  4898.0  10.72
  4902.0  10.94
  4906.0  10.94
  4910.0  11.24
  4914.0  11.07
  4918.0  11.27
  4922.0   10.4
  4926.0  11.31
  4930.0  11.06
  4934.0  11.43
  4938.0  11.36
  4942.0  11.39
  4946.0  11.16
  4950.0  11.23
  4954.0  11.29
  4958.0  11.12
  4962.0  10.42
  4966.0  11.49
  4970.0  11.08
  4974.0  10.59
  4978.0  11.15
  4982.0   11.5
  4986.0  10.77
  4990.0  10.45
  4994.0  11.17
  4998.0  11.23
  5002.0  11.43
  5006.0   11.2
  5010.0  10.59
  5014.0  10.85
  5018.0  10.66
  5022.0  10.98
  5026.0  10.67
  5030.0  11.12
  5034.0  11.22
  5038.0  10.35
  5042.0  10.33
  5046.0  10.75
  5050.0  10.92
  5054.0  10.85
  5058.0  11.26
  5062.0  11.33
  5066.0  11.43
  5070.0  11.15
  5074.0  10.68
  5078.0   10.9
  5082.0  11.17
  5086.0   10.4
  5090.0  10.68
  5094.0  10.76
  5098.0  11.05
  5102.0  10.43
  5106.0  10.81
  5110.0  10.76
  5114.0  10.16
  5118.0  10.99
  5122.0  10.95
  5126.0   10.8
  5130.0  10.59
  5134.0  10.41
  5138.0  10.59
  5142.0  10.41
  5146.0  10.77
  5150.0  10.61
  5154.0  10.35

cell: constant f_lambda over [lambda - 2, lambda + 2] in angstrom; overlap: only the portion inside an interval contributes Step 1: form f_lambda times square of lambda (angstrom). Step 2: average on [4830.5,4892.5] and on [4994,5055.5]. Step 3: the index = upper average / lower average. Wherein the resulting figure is 1.10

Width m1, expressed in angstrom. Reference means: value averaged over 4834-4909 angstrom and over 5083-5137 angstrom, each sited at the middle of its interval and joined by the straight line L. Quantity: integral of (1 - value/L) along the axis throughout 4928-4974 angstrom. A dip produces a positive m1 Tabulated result -2.3 angstrom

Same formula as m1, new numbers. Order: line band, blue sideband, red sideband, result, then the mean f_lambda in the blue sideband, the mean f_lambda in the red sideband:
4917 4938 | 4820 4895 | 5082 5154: -0.8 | 10.7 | 10.7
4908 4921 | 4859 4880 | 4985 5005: -1.4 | 9.53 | 11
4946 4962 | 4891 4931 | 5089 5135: -0.2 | 11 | 10.7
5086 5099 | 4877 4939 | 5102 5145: -0.1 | 11.1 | 10.6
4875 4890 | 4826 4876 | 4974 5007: -0.6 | 10.5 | 11.1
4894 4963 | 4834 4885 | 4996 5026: -2.8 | 10.4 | 11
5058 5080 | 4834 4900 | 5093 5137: -0.9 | 10.5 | 10.7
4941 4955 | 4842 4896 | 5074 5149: -1.0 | 10.4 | 10.7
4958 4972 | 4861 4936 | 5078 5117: -0.4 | 10.7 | 10.7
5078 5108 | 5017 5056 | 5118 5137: -0.1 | 10.8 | 10.7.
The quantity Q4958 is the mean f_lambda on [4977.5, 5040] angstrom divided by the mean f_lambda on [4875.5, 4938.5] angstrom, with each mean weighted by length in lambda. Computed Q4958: 0.99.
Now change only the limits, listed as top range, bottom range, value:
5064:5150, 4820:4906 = 1.00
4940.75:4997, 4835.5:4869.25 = 1.08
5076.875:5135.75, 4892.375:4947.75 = 0.97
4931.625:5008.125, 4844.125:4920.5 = 1.05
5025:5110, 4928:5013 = 0.98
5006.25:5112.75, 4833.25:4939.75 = 1.01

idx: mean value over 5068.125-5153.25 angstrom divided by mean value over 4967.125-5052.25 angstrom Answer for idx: 0.98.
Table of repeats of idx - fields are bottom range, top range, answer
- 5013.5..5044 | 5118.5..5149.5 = 0.99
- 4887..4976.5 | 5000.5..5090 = 0.98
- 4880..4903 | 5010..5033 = 0.98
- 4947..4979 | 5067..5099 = 0.98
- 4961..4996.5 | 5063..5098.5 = 0.99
